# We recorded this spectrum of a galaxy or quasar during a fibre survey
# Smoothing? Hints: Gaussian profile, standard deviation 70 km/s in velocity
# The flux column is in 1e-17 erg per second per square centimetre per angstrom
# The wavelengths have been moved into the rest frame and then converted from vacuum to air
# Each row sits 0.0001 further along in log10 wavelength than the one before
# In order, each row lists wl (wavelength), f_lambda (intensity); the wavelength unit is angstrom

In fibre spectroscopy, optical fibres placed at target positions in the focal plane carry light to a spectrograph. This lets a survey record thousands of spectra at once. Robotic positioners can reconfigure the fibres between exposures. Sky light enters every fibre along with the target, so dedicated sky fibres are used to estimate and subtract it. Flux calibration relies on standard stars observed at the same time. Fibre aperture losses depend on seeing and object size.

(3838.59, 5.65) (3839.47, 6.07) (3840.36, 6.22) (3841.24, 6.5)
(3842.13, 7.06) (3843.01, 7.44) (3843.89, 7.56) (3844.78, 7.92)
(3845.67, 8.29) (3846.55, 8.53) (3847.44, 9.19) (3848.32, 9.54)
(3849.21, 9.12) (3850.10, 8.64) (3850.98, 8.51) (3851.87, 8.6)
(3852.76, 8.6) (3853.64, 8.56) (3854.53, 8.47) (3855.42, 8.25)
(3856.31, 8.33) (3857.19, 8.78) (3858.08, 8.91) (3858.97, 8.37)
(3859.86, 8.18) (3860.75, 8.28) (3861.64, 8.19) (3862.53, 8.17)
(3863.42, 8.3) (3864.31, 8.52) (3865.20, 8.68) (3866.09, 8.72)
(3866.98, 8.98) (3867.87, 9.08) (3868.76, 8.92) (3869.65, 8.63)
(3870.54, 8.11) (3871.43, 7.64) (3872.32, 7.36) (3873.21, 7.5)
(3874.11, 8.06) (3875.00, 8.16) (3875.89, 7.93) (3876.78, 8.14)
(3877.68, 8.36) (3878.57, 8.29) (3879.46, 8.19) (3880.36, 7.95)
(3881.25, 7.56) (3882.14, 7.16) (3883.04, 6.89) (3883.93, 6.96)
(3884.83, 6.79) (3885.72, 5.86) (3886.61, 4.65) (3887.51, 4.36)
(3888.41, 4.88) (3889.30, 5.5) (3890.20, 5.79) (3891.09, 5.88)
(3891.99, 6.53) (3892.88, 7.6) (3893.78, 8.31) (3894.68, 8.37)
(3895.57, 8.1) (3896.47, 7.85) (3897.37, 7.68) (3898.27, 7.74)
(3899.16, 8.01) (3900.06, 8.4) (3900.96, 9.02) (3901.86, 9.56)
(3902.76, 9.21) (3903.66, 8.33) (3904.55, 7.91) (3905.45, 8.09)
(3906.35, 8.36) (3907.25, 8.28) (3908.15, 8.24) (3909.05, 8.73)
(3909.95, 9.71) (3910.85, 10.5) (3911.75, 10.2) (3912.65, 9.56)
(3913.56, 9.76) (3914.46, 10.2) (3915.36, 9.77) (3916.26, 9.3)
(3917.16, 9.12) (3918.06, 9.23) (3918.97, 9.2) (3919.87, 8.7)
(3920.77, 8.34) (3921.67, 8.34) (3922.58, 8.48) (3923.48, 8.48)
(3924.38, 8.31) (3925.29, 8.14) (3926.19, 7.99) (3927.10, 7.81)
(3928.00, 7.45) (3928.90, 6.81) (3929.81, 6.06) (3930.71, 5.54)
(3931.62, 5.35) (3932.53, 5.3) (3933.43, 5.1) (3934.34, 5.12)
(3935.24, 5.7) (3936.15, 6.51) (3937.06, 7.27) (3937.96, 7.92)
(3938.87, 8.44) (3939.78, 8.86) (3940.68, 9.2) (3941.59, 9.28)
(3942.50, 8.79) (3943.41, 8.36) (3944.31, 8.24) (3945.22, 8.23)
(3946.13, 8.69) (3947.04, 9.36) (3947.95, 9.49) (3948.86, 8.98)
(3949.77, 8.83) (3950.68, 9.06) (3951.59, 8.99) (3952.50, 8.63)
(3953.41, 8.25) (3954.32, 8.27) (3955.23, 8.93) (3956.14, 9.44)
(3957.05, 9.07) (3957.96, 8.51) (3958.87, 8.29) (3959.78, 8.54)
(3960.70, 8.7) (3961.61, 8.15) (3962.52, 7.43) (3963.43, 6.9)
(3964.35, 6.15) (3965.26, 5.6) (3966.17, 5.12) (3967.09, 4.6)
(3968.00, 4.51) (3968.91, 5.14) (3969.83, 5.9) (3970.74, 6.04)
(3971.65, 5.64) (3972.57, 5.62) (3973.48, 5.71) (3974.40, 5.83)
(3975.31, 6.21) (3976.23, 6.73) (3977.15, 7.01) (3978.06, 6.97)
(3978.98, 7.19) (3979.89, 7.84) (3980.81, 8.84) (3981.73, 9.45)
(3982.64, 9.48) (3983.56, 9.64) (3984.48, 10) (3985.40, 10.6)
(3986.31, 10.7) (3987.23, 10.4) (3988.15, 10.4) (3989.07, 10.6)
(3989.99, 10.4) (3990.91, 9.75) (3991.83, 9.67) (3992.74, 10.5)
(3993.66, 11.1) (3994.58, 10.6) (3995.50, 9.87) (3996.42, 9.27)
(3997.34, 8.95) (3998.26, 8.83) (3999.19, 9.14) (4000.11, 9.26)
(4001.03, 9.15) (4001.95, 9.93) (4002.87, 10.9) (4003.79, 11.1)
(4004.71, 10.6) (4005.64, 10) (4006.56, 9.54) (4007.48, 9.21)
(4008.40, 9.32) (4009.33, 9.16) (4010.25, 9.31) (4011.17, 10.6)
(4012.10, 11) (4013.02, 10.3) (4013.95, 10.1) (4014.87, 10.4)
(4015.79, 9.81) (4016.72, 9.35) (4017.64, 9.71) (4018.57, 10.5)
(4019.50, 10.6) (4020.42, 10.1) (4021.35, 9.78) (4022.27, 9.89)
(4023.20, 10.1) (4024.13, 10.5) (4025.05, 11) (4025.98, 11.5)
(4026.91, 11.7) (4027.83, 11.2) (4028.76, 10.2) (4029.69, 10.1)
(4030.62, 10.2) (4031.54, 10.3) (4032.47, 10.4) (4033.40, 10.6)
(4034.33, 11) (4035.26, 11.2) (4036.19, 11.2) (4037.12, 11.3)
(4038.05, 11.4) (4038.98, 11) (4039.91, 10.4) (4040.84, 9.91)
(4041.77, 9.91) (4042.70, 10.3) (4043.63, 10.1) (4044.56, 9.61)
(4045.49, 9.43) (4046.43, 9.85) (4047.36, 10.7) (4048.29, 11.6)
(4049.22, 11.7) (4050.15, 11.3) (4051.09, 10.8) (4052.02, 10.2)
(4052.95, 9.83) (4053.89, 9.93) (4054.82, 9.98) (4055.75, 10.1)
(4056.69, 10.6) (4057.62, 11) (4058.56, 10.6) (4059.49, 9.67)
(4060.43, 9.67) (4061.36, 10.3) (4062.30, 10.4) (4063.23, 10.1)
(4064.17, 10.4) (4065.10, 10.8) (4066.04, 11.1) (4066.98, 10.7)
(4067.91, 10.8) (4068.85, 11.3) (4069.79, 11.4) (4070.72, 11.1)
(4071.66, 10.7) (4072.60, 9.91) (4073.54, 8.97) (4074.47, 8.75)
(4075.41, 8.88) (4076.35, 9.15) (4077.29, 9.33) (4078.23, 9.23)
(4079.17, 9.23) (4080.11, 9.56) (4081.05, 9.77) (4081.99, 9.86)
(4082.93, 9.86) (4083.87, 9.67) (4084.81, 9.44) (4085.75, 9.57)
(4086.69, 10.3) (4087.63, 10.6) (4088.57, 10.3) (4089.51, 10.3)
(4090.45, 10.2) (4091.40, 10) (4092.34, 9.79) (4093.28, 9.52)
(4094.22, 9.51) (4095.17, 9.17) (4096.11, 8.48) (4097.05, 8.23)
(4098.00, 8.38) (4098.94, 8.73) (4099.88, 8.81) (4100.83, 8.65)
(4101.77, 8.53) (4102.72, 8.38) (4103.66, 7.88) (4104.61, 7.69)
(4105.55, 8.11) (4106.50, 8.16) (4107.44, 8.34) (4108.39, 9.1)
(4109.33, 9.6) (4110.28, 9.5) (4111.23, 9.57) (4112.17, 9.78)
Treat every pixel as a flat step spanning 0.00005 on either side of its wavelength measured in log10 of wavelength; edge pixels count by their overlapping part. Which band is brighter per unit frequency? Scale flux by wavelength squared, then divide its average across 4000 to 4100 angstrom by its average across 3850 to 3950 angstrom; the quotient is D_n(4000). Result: 1.36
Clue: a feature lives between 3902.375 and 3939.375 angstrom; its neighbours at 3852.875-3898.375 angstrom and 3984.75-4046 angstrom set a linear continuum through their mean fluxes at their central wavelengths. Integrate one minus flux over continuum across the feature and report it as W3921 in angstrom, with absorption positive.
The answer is 1.85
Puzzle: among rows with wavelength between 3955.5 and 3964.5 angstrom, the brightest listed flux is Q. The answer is 9.44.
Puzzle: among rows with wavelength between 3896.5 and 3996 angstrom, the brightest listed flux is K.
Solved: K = 11.1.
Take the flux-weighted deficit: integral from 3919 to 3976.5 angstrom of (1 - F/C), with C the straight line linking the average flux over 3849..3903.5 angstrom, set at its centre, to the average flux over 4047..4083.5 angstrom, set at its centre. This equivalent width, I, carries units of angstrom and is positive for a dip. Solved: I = 8.42 angstrom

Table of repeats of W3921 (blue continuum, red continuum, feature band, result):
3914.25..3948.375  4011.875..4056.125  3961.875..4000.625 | 4.72 angstrom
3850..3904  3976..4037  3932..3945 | 2.08 angstrom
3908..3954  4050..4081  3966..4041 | -0.64 angstrom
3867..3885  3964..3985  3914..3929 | -2.47 angstrom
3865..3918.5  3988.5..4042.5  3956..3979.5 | 6.71 angstrom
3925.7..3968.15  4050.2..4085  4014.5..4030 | -2.04 angstrom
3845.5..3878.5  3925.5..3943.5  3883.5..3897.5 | 2.43 angstrom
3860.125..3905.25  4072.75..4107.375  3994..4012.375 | -2.60 angstrom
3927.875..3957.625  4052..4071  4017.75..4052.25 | -2.38 angstrom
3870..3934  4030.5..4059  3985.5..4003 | -0.73 angstrom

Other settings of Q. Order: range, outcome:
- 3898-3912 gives 10.5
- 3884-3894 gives 8.31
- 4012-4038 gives 11.7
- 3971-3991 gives 10.7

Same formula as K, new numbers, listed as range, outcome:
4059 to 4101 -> 11.4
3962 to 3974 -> 7.43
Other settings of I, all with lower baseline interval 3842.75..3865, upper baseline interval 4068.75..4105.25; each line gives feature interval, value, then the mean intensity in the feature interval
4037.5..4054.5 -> -2.16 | 10.4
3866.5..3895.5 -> 4.18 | 7.34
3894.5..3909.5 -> 0.55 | 8.35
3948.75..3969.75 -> 3.06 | 7.6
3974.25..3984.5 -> 1.23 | 7.91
